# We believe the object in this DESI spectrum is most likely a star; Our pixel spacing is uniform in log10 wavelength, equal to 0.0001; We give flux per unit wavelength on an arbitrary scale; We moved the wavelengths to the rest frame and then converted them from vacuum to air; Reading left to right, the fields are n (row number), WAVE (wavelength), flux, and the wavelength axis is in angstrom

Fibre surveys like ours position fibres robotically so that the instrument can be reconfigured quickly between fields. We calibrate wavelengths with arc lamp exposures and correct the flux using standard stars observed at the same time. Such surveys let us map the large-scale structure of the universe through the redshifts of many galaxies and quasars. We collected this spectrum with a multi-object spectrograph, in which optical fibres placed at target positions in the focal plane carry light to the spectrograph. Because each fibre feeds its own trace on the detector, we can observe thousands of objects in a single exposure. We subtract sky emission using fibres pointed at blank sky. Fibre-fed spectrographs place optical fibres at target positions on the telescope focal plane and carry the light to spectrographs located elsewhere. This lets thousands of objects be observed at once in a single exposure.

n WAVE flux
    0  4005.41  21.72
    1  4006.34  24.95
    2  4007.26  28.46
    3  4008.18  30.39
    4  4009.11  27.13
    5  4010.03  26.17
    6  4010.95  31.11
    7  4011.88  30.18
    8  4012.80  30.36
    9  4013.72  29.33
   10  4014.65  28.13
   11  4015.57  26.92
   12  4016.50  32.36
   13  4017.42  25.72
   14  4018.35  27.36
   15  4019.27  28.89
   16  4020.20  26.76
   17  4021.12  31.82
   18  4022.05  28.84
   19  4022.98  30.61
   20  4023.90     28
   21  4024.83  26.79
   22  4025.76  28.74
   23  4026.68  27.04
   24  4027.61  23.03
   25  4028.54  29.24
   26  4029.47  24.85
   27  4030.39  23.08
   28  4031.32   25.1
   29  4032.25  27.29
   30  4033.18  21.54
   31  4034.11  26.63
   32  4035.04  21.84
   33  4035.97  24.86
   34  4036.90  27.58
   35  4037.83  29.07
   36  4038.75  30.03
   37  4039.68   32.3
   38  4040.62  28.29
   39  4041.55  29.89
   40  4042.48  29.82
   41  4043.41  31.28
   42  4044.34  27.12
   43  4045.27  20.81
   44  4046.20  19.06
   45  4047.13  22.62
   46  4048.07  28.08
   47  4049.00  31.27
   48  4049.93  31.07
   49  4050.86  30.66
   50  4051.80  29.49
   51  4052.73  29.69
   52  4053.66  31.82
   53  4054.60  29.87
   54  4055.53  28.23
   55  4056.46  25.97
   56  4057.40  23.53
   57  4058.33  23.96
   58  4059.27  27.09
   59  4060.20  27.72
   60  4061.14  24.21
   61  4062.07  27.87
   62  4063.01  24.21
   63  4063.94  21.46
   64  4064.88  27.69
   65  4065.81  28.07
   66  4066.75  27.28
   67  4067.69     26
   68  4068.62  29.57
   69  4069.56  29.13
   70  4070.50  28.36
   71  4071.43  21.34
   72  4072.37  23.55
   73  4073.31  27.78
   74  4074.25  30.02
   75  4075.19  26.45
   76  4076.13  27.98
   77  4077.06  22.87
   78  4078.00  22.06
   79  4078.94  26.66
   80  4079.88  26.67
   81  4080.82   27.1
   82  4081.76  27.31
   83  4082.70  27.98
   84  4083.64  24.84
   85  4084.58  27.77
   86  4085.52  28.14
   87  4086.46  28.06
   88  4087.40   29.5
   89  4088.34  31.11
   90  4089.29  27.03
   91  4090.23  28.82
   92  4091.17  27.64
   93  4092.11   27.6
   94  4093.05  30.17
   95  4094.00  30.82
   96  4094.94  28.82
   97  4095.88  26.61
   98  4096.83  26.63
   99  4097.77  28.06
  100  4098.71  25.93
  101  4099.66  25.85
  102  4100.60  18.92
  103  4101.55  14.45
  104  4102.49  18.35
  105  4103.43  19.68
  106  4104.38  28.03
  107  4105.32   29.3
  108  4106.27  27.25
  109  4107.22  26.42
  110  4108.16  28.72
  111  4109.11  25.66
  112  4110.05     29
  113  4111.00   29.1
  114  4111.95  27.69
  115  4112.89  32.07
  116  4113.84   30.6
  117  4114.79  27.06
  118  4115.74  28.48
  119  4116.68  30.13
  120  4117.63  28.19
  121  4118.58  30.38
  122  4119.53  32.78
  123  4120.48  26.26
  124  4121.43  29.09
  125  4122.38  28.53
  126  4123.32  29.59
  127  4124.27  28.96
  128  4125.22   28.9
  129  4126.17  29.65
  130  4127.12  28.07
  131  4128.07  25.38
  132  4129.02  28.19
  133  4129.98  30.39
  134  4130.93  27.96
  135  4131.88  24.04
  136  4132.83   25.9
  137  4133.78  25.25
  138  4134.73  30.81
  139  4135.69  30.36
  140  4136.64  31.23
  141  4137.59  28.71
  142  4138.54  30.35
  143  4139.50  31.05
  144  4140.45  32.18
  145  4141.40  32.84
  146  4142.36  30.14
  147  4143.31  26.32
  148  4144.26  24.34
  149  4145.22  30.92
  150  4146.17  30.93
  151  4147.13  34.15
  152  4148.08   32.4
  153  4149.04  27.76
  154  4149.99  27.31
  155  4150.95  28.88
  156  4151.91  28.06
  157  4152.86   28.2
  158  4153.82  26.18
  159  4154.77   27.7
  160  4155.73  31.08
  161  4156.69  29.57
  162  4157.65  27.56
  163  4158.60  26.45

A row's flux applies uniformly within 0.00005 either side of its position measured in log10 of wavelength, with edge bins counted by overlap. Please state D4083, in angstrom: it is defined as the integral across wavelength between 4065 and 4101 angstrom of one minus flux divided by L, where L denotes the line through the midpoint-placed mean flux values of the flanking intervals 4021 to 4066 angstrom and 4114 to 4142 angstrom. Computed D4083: 1.1 angstrom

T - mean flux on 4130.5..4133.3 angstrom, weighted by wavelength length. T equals 26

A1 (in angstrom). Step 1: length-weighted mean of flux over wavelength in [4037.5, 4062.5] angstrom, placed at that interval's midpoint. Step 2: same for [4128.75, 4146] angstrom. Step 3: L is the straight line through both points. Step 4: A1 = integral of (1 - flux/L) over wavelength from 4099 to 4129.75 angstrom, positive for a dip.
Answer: 1.6 angstrom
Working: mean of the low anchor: 27.8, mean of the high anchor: 29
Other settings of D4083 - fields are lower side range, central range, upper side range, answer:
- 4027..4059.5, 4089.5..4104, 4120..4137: 1.31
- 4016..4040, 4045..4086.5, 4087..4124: 0.97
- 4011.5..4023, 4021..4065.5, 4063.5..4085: 1.16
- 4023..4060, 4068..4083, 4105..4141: 0.70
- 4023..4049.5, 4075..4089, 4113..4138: 0.38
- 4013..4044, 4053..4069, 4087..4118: 0.38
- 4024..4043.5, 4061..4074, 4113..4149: 0.69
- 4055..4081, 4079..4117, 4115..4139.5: 0.54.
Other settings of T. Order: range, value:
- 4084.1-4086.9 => 28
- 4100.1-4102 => 16.9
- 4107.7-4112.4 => 28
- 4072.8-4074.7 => 28.7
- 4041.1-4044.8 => 29.6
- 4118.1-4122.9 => 29.4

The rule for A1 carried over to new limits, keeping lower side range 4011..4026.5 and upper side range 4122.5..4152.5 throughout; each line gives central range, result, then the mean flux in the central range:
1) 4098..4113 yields 1.9 angstrom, 25.3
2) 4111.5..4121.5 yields -0.1 angstrom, 29.4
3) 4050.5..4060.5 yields 0.3 angstrom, 28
